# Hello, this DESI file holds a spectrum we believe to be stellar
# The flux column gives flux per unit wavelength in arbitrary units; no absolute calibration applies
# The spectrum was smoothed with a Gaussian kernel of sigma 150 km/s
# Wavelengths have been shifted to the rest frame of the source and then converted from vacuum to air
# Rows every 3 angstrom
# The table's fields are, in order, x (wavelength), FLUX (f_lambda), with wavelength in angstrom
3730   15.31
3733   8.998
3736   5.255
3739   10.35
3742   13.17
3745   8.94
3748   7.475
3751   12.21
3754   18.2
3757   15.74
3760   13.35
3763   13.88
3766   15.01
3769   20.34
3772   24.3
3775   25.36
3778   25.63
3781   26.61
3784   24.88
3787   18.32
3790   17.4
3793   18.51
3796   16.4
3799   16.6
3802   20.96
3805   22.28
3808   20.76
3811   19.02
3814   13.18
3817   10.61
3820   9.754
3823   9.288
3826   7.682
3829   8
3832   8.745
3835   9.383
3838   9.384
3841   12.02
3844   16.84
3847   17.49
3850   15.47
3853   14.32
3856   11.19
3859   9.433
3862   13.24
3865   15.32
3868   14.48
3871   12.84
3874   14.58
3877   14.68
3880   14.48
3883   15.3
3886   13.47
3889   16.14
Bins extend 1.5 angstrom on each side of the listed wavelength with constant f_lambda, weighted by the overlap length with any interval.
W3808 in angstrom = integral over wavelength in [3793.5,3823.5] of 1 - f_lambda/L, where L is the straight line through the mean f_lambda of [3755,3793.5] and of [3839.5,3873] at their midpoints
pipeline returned 2.3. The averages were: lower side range 20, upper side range 13.9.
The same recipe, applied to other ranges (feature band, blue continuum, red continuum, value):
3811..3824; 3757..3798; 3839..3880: 4.04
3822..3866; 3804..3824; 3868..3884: 8.41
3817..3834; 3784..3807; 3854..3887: 8.06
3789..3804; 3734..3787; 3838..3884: -2.47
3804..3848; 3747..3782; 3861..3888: 8.96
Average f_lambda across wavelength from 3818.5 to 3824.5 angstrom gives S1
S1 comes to 9.52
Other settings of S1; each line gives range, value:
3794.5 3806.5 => 19.1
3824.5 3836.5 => 8.45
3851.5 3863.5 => 12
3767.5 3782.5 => 24.4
